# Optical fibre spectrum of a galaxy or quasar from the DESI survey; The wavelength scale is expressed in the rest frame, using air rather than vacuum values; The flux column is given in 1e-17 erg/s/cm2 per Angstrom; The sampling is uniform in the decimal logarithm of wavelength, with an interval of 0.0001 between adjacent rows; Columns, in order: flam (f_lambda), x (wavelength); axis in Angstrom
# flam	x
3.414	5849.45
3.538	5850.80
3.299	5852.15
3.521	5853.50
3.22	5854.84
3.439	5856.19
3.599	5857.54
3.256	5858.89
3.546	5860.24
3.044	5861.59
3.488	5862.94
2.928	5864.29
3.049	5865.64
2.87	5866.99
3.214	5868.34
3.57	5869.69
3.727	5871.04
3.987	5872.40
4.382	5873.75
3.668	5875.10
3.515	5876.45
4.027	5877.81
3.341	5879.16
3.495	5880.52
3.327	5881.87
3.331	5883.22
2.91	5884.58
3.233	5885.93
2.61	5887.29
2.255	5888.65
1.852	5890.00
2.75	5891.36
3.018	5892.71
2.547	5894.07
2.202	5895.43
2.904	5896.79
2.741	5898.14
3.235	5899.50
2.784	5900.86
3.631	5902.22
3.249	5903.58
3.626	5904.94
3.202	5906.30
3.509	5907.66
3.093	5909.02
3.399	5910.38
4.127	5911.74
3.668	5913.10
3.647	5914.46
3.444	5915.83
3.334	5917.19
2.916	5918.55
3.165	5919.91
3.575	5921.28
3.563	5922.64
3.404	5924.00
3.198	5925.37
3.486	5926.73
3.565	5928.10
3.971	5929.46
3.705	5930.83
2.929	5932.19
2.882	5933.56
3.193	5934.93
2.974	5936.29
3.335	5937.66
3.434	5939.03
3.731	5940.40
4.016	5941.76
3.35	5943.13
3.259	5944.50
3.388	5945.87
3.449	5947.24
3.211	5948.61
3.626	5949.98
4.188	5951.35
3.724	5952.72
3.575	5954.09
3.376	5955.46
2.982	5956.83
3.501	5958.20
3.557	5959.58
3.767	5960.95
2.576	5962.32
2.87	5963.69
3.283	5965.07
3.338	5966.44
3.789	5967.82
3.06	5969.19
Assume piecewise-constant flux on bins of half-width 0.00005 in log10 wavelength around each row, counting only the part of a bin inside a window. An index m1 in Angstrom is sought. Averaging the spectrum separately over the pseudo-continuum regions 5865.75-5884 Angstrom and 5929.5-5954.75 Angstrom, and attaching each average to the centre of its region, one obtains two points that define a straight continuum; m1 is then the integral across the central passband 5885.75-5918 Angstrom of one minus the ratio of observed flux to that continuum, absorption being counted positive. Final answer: 3.9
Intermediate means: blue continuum 3.55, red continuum 3.46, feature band 3.08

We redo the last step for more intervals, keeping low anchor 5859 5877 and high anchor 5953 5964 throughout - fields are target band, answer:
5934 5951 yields -0.5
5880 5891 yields 1.8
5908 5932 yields -0.7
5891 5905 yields 1.9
